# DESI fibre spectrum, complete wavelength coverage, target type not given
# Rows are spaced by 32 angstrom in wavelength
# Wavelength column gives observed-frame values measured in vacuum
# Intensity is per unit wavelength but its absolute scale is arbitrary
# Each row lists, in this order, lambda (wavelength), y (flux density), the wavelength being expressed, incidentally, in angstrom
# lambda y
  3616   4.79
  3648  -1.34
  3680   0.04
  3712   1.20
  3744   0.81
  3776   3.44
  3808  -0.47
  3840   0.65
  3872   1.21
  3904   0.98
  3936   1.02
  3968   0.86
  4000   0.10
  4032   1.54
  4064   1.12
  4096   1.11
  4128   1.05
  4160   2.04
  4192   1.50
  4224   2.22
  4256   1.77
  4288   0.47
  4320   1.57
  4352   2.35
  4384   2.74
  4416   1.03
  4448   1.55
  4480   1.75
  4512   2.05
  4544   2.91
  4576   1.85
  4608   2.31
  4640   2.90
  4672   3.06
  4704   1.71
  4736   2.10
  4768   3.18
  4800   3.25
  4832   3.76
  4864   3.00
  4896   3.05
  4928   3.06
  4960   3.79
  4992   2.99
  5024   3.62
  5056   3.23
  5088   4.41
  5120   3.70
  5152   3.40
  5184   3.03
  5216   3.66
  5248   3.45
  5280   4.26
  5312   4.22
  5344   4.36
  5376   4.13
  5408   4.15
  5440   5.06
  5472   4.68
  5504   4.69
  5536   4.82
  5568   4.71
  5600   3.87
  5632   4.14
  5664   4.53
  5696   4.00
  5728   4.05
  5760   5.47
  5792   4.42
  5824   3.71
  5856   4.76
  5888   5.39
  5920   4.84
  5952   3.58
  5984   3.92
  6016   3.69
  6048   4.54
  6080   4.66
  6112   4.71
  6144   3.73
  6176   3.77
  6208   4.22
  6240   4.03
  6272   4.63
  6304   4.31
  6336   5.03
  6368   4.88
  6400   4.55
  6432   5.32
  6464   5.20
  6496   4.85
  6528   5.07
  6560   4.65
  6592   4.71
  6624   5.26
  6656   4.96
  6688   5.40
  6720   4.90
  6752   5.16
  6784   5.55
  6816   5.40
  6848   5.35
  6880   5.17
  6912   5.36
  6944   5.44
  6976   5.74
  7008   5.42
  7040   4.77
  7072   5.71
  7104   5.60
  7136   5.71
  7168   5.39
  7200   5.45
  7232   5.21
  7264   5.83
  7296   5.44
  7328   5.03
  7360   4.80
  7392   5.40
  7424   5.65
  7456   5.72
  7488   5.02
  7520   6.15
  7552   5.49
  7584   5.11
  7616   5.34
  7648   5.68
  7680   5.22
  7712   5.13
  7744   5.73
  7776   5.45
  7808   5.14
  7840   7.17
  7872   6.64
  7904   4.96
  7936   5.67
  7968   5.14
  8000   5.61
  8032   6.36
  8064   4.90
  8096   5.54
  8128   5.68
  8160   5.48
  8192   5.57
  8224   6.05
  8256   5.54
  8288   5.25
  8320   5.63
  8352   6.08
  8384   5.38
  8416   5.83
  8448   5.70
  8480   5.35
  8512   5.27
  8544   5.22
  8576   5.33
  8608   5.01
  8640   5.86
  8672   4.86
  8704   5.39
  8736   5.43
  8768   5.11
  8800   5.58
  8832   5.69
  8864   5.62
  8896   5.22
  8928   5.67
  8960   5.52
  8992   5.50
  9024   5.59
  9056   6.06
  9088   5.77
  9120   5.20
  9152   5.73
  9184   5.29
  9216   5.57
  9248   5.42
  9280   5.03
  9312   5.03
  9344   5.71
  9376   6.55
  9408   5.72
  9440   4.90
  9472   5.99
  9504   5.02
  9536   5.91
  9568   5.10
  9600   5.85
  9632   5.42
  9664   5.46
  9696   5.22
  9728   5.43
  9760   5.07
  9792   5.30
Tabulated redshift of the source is 0.195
